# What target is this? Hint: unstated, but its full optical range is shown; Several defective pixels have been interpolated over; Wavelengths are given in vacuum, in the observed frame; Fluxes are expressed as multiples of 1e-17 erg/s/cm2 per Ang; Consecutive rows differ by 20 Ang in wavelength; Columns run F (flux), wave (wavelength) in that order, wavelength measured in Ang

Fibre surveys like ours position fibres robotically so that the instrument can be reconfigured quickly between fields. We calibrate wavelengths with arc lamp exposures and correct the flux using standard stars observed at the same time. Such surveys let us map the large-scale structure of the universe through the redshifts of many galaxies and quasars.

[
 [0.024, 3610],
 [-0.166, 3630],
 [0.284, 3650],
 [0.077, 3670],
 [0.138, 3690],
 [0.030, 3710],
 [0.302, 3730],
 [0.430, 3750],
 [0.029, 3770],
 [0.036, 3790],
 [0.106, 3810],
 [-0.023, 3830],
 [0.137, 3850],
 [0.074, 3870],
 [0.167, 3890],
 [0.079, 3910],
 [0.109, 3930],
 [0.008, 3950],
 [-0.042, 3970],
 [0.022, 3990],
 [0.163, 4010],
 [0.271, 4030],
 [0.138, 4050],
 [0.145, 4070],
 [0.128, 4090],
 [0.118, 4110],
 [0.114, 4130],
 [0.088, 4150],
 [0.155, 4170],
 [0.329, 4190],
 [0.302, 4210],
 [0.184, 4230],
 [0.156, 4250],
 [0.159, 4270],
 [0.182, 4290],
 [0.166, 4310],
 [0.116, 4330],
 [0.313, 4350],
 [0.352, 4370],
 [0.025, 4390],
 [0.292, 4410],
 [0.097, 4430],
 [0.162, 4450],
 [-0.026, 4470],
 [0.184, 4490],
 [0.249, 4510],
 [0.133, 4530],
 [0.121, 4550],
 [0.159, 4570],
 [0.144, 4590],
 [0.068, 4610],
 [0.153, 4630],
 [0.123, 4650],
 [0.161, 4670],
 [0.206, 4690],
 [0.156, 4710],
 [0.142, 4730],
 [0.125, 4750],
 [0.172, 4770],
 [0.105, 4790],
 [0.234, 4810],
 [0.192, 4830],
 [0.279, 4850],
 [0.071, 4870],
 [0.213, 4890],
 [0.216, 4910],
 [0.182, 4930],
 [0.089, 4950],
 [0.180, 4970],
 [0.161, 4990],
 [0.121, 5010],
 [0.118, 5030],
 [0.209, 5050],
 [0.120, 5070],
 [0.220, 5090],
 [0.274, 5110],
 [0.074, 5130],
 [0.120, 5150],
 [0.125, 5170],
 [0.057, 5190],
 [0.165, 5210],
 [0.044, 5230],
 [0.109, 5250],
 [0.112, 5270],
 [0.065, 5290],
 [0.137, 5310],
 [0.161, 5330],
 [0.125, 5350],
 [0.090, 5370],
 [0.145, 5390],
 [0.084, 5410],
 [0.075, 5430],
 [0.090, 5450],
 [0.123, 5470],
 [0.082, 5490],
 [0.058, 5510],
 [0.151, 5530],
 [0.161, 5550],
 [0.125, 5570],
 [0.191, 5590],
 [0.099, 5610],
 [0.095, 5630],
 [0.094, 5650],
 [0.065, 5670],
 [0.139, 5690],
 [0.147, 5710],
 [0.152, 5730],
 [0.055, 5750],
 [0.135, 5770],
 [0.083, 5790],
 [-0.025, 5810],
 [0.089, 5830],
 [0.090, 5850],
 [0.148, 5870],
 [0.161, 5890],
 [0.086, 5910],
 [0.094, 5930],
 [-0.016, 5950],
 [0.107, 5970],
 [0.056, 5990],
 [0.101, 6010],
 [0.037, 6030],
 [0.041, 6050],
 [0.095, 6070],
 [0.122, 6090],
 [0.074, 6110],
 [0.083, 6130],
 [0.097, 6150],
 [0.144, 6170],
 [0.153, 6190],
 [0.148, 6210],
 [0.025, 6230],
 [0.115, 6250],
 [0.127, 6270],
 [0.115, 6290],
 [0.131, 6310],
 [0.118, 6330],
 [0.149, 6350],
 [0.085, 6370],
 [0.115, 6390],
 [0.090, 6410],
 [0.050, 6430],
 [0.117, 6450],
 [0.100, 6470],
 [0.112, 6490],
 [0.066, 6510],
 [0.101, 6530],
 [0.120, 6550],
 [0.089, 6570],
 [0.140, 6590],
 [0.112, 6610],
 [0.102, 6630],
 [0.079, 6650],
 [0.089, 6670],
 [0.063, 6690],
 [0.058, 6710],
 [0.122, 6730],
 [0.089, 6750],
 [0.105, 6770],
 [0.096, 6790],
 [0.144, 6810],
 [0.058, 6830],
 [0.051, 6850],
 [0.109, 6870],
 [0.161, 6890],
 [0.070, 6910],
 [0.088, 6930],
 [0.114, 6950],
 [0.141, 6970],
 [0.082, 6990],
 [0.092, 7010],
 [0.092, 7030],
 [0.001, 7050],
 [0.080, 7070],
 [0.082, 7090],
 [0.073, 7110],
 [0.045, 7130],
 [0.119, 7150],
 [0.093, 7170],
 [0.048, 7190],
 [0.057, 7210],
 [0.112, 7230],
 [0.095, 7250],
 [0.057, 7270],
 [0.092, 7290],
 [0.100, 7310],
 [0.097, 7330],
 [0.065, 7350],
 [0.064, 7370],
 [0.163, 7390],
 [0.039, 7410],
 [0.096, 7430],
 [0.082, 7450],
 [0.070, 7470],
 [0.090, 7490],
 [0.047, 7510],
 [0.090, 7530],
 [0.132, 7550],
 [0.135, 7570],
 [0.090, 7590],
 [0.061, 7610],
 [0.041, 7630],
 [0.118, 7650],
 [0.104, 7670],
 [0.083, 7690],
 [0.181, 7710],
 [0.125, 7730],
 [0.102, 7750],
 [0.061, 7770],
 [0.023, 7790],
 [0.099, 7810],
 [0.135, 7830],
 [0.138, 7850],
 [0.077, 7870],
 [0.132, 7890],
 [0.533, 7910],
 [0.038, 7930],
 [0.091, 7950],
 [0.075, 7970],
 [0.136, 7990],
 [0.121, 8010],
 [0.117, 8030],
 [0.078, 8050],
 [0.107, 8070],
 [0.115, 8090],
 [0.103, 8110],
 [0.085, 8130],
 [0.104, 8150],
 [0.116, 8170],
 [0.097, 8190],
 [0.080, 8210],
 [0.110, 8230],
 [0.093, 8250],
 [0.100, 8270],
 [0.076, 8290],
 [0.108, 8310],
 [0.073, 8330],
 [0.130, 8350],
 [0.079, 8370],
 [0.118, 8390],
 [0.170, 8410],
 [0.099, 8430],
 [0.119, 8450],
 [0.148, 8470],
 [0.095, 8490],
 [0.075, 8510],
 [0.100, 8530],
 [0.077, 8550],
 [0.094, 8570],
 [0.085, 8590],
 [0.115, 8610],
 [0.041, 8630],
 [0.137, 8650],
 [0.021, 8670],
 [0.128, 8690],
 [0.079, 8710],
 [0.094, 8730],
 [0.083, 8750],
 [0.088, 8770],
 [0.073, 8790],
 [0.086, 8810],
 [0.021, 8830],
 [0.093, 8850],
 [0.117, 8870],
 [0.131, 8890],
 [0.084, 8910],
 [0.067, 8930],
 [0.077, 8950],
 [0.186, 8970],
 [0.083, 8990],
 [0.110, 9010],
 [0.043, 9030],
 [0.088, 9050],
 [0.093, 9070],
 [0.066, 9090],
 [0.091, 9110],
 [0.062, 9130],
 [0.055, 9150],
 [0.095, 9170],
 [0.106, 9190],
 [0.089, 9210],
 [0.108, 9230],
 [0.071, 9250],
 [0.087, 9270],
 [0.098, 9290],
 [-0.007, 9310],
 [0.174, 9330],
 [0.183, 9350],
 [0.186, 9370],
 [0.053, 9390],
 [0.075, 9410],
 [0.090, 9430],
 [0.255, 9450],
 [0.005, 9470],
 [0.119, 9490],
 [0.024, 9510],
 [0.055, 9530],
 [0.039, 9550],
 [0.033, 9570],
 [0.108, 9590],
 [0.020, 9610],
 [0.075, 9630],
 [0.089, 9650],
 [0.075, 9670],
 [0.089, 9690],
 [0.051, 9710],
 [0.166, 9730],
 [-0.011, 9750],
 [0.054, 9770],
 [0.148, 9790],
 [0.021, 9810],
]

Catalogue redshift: 0.13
